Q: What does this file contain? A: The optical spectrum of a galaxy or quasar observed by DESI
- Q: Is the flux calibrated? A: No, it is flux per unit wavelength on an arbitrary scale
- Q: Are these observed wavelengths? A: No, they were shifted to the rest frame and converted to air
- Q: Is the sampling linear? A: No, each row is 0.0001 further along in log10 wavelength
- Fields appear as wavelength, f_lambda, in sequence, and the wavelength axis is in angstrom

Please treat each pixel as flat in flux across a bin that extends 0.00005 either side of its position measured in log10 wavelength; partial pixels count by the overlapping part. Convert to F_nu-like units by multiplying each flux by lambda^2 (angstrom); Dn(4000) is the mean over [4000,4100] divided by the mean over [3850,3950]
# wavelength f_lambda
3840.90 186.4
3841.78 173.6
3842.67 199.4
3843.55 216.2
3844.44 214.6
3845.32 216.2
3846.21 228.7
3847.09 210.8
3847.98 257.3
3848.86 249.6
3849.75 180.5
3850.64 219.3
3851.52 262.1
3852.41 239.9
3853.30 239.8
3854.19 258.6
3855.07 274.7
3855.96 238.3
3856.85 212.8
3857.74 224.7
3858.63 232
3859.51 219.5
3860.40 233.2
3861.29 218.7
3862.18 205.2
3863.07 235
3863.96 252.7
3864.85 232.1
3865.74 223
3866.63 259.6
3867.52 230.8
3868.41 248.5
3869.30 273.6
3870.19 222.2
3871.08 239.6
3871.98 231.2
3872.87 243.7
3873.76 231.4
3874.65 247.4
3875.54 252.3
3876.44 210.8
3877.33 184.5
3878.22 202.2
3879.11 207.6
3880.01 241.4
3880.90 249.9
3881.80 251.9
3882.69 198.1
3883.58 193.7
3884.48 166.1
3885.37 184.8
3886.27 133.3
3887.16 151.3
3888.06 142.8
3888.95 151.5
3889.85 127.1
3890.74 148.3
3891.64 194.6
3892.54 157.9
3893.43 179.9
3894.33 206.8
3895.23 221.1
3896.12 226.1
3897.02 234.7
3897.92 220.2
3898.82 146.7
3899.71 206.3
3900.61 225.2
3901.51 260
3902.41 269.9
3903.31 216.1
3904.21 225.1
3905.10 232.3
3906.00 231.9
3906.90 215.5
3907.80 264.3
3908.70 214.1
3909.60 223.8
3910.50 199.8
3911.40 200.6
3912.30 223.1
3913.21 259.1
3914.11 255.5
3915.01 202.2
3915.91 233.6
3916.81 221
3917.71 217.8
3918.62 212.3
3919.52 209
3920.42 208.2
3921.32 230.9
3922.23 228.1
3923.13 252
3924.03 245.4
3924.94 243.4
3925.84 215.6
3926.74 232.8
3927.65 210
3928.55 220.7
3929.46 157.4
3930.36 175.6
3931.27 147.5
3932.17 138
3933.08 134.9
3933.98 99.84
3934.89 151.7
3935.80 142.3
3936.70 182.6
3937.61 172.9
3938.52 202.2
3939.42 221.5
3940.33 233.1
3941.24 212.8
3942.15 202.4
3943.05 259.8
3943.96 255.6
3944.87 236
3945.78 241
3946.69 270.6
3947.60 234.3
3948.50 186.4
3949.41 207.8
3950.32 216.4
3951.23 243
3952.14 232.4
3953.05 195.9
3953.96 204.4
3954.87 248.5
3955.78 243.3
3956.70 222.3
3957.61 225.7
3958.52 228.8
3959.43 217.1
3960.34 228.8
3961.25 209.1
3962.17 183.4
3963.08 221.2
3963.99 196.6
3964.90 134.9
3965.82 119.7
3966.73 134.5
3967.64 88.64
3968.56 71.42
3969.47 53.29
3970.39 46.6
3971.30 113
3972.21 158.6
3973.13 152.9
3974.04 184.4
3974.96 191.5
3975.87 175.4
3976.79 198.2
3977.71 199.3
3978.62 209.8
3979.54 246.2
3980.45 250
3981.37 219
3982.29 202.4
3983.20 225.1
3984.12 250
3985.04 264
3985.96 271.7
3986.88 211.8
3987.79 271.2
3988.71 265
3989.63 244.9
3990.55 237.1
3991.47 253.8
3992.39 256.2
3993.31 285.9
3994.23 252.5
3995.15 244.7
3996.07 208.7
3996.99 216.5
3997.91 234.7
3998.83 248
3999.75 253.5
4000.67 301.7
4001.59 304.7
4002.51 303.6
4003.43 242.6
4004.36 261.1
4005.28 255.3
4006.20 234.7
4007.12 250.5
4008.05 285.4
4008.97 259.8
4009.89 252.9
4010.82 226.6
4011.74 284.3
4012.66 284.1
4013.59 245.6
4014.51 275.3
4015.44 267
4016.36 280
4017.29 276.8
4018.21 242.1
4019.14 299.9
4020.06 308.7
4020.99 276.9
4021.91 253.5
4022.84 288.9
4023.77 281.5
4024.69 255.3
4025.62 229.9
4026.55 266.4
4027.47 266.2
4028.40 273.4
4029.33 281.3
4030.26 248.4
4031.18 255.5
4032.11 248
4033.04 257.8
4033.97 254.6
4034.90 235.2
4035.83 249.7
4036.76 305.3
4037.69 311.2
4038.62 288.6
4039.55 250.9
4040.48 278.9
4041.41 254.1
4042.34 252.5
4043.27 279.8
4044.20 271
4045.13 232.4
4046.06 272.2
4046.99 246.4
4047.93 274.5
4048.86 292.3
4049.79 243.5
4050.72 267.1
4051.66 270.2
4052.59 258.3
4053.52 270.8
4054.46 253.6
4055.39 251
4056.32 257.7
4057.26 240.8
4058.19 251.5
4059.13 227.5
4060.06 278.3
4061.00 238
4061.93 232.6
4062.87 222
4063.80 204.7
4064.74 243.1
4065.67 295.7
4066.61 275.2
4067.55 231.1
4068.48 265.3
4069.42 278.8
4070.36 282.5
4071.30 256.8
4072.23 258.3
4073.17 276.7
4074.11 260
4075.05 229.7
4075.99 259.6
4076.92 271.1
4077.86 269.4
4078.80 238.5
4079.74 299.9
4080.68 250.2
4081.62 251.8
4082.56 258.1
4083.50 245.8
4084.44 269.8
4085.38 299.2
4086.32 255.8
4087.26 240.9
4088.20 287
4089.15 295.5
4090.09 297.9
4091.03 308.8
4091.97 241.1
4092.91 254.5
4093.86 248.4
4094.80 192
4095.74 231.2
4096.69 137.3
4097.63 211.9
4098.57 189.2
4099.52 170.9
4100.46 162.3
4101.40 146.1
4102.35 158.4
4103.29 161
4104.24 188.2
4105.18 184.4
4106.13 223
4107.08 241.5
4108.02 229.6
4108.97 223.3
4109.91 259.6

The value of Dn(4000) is 1.31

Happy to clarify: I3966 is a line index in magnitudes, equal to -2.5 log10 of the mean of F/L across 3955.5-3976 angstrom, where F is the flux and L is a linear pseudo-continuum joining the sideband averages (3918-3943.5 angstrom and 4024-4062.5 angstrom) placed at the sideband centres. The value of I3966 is 0.30 mag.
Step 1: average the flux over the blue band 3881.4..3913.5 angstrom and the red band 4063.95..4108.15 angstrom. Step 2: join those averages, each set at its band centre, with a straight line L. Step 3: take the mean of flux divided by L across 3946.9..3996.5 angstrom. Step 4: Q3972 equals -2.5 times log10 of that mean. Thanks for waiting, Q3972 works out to 0.07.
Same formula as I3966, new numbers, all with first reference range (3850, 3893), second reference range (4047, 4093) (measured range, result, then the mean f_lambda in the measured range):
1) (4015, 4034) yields -0.071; 268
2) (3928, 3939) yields 0.387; 161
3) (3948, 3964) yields 0.083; 218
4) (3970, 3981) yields 0.321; 178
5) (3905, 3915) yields -0.013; 228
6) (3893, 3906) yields 0.014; 220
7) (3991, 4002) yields -0.046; 255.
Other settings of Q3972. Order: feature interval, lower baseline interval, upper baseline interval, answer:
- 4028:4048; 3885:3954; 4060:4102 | -0.12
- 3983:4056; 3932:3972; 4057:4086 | -0.16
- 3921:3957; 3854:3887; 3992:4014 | 0.16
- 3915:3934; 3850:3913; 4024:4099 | 0.12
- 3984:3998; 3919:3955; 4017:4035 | -0.03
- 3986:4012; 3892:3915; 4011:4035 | 0.01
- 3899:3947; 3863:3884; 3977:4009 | 0.12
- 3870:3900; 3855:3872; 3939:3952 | 0.17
